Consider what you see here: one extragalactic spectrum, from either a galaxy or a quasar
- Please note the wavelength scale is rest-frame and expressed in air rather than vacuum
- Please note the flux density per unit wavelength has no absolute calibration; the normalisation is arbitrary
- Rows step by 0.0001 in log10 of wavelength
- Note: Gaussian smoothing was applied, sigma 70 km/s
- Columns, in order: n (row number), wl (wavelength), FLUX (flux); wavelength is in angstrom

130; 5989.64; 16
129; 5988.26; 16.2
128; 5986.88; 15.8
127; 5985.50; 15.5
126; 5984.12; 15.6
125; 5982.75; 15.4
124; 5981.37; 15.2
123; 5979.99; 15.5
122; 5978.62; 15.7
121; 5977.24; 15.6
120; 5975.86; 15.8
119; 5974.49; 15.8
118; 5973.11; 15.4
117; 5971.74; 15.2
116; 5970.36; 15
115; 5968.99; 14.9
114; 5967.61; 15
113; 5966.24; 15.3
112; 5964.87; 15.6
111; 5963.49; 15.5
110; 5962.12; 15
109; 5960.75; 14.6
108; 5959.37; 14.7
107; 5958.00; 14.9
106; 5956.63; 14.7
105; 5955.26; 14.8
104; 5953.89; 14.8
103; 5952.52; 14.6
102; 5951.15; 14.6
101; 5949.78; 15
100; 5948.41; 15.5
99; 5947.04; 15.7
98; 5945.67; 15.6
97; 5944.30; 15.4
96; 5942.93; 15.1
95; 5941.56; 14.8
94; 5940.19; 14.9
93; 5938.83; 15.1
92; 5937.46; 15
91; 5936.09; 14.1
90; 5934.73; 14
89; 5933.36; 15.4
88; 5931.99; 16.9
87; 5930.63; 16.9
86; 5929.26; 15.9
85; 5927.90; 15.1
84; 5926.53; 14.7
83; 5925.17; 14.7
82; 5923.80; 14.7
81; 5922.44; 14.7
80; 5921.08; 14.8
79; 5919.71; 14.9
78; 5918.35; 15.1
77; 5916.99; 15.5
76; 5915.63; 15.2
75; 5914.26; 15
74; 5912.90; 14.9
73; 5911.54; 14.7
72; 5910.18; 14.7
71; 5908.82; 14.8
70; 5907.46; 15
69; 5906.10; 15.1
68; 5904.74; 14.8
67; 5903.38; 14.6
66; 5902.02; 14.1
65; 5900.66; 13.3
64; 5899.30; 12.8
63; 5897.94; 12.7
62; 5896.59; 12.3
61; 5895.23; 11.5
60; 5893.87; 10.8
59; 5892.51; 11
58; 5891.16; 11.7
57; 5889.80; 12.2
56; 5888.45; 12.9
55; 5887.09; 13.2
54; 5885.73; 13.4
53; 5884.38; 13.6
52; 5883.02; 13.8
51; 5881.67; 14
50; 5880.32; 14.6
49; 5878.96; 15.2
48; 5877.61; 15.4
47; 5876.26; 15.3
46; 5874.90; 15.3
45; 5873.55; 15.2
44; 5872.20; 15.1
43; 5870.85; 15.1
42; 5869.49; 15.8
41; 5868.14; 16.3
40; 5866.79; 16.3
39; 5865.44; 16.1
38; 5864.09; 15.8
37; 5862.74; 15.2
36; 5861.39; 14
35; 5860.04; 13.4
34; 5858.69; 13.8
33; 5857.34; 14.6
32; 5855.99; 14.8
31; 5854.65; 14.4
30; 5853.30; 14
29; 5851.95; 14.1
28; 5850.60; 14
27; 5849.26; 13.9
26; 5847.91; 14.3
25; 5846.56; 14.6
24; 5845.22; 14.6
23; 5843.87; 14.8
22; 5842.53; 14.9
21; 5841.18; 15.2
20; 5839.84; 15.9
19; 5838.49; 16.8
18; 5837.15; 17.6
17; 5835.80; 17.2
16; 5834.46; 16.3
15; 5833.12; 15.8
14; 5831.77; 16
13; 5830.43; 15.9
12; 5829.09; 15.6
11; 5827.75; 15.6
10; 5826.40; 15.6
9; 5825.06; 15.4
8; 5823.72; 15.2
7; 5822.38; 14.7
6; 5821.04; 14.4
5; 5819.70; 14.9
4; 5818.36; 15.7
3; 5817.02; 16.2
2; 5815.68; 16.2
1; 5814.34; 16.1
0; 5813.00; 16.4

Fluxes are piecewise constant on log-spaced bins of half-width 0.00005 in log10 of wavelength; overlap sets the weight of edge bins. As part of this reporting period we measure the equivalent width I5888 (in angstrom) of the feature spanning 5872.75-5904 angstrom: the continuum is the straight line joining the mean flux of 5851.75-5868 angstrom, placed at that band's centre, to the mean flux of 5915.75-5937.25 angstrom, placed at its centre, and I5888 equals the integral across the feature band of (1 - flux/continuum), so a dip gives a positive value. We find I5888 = 3.2 angstrom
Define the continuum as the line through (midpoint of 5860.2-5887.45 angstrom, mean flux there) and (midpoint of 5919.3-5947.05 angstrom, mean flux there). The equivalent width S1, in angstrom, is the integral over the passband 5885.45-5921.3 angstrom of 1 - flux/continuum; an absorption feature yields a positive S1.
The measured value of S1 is 3.1 angstrom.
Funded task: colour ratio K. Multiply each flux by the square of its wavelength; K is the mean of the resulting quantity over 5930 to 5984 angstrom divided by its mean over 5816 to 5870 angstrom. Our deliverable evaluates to 1.04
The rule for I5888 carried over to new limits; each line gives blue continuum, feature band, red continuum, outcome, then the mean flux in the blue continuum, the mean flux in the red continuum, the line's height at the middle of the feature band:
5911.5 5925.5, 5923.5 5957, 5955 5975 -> -0.26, 14.9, 15.1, 15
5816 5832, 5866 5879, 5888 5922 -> -0.96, 15.4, 13.8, 14.5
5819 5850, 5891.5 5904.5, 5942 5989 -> 2.31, 15.4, 15.3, 15.4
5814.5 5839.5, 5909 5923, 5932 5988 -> 0.41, 15.8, 15.2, 15.4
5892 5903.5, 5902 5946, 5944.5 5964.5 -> -4.54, 12.5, 15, 13.7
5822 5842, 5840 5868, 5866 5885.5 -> 1.41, 15.9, 15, 15.5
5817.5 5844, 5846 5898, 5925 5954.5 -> 4.69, 15.7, 15.2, 15.5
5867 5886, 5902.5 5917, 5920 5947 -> 0.16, 14.9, 15.2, 15.1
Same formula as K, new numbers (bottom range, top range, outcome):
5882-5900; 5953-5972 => 1.23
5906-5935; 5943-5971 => 1.01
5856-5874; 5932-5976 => 1.03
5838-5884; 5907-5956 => 1.04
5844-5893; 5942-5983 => 1.09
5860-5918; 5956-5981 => 1.10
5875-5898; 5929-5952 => 1.18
